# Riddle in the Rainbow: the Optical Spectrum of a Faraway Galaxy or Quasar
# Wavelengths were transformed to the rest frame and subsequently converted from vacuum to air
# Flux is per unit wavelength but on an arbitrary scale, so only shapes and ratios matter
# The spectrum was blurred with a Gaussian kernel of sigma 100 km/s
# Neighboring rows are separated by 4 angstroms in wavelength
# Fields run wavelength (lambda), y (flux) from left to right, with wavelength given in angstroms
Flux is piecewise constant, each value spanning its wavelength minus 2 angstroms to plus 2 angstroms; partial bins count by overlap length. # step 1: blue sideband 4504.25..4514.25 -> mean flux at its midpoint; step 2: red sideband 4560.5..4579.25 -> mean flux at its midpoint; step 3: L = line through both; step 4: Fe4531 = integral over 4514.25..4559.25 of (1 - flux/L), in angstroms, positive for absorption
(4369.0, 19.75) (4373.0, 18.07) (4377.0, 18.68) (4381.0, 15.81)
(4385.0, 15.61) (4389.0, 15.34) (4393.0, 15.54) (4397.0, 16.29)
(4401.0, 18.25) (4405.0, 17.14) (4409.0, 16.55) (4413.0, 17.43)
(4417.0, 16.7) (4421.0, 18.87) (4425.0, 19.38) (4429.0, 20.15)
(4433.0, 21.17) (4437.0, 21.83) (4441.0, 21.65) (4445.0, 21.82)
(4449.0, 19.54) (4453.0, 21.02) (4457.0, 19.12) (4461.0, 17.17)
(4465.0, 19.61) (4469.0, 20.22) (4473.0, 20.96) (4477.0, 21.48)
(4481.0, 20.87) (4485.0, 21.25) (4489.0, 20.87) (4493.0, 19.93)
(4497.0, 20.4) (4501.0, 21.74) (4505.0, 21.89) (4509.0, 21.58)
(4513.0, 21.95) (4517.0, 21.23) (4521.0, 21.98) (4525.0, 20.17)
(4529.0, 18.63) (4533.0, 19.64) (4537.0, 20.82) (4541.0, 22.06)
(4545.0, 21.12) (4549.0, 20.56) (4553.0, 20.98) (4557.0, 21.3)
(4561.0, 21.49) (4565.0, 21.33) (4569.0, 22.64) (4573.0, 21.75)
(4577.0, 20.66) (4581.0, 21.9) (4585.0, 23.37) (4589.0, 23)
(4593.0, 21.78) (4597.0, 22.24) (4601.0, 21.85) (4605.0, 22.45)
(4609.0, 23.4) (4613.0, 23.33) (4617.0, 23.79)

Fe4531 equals 1.9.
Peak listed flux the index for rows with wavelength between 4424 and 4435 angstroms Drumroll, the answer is 21.17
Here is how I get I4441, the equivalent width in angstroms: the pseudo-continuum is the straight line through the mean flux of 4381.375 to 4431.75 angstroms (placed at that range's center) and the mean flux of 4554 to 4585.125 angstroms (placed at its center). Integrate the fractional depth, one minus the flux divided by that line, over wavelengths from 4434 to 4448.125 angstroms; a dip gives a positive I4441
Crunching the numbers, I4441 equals -2.6 angstroms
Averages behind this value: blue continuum 17.3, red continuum 21.7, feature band 21.5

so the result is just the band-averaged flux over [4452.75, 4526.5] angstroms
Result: 20.7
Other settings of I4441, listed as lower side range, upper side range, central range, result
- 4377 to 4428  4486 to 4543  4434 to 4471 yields -3.0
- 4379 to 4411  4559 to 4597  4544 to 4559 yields 0.1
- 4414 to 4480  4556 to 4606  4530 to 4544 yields 0.4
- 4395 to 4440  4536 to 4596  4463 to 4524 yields -2.7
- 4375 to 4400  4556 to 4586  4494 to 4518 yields -1.9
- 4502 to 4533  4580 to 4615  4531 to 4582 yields 1.3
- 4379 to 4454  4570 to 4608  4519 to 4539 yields 0.6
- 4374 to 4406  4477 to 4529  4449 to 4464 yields 0.0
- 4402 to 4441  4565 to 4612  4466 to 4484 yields -0.7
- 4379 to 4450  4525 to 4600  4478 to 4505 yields -1.4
